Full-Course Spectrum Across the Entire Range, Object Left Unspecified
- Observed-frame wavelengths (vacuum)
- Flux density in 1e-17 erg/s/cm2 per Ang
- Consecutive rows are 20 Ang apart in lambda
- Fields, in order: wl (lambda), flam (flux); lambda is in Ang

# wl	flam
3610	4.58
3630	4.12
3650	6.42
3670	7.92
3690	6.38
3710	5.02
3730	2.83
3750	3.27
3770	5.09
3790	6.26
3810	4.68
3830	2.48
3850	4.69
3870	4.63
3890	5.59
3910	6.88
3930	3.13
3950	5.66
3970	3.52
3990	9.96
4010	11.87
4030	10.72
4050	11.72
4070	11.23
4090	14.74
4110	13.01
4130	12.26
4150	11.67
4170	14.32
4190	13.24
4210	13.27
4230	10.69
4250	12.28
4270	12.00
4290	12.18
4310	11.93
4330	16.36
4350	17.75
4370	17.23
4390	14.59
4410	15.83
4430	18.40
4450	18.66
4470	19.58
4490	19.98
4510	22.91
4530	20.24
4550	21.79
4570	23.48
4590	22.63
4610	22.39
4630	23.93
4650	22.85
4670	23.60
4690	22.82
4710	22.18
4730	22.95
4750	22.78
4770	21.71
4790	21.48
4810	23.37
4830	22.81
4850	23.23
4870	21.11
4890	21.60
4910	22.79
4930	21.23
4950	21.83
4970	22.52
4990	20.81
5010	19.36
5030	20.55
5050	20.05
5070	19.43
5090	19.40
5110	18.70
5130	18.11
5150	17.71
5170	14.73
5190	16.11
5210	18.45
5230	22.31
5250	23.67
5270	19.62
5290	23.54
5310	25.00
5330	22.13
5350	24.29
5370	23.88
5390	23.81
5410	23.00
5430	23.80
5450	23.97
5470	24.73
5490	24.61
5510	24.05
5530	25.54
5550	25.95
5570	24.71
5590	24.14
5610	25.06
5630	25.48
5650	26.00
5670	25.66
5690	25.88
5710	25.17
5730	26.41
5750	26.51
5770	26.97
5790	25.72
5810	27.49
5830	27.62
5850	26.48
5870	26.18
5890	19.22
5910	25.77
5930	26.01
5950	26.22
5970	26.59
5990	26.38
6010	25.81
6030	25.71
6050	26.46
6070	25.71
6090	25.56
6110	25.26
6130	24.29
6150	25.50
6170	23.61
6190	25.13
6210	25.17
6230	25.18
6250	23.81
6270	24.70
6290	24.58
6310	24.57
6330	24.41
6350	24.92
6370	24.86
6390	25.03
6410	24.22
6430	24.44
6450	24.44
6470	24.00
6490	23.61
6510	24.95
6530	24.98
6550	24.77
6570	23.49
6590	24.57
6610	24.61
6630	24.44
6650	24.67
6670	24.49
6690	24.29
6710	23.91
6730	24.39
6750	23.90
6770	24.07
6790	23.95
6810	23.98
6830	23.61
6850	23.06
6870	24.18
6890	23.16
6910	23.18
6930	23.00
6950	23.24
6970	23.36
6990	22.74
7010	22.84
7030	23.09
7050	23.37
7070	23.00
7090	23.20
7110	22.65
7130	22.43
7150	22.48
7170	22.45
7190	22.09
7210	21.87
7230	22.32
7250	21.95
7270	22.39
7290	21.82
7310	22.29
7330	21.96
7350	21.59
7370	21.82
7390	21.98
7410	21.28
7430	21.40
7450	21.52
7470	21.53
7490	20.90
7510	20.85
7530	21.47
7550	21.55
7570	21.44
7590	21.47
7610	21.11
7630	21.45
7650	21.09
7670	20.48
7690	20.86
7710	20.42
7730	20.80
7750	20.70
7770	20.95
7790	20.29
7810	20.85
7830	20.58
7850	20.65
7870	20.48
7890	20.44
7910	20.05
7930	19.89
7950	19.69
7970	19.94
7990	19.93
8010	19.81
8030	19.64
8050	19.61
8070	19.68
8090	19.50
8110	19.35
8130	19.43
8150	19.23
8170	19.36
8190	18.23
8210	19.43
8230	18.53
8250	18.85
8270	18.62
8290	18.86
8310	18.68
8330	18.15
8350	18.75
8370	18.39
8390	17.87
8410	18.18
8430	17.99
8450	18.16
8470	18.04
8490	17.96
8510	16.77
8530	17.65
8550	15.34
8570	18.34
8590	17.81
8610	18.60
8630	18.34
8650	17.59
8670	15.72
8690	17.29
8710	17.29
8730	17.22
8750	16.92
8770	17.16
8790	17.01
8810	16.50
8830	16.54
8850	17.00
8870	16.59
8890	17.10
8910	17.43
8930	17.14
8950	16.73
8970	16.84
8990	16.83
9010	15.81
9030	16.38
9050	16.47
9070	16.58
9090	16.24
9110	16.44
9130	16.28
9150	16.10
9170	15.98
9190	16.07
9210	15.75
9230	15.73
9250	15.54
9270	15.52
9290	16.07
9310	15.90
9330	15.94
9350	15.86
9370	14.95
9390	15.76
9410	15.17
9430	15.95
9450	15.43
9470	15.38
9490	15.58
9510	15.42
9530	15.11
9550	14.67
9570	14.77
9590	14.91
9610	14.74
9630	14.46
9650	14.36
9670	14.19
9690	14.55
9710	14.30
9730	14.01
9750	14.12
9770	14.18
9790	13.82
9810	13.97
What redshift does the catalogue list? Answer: 0.00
